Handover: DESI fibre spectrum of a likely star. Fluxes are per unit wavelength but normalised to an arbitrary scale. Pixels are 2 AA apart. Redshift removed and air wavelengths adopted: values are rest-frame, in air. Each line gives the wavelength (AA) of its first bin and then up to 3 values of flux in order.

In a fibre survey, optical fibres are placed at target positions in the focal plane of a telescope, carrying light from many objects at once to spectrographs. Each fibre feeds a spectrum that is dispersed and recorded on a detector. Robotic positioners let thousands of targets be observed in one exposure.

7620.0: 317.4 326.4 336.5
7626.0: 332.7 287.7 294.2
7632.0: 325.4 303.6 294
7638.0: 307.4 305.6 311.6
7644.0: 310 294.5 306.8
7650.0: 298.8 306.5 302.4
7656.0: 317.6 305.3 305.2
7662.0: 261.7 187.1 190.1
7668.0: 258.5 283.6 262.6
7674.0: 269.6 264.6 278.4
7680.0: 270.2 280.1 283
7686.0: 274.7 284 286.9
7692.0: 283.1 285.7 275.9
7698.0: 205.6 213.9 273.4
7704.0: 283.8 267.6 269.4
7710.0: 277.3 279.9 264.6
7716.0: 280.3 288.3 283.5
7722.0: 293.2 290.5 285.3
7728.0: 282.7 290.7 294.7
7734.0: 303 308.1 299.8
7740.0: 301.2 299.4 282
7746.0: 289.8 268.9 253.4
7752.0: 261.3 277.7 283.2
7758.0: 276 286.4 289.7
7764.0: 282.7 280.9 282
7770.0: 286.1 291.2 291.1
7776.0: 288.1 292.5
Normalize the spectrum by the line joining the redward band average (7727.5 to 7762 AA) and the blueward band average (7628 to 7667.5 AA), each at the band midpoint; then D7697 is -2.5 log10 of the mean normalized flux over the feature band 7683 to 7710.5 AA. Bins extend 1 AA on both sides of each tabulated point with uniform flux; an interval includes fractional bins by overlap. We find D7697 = 0.08 mag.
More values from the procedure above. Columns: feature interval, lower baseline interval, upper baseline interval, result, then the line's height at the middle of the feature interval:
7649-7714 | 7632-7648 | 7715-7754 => 0.10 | 297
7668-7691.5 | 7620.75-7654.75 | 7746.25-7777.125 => 0.09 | 299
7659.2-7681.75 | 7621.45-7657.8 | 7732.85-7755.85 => 0.17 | 302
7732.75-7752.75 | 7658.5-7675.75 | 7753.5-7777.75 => -0.04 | 278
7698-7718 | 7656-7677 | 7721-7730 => 0.06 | 280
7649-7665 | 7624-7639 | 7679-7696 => 0.04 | 296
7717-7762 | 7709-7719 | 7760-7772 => -0.02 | 281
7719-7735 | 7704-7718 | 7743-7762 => -0.06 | 275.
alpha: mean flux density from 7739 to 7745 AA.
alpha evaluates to 294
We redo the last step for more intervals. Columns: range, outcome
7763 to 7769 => 282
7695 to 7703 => 242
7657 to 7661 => 305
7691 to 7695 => 284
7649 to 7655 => 303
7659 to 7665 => 251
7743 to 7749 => 280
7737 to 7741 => 300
